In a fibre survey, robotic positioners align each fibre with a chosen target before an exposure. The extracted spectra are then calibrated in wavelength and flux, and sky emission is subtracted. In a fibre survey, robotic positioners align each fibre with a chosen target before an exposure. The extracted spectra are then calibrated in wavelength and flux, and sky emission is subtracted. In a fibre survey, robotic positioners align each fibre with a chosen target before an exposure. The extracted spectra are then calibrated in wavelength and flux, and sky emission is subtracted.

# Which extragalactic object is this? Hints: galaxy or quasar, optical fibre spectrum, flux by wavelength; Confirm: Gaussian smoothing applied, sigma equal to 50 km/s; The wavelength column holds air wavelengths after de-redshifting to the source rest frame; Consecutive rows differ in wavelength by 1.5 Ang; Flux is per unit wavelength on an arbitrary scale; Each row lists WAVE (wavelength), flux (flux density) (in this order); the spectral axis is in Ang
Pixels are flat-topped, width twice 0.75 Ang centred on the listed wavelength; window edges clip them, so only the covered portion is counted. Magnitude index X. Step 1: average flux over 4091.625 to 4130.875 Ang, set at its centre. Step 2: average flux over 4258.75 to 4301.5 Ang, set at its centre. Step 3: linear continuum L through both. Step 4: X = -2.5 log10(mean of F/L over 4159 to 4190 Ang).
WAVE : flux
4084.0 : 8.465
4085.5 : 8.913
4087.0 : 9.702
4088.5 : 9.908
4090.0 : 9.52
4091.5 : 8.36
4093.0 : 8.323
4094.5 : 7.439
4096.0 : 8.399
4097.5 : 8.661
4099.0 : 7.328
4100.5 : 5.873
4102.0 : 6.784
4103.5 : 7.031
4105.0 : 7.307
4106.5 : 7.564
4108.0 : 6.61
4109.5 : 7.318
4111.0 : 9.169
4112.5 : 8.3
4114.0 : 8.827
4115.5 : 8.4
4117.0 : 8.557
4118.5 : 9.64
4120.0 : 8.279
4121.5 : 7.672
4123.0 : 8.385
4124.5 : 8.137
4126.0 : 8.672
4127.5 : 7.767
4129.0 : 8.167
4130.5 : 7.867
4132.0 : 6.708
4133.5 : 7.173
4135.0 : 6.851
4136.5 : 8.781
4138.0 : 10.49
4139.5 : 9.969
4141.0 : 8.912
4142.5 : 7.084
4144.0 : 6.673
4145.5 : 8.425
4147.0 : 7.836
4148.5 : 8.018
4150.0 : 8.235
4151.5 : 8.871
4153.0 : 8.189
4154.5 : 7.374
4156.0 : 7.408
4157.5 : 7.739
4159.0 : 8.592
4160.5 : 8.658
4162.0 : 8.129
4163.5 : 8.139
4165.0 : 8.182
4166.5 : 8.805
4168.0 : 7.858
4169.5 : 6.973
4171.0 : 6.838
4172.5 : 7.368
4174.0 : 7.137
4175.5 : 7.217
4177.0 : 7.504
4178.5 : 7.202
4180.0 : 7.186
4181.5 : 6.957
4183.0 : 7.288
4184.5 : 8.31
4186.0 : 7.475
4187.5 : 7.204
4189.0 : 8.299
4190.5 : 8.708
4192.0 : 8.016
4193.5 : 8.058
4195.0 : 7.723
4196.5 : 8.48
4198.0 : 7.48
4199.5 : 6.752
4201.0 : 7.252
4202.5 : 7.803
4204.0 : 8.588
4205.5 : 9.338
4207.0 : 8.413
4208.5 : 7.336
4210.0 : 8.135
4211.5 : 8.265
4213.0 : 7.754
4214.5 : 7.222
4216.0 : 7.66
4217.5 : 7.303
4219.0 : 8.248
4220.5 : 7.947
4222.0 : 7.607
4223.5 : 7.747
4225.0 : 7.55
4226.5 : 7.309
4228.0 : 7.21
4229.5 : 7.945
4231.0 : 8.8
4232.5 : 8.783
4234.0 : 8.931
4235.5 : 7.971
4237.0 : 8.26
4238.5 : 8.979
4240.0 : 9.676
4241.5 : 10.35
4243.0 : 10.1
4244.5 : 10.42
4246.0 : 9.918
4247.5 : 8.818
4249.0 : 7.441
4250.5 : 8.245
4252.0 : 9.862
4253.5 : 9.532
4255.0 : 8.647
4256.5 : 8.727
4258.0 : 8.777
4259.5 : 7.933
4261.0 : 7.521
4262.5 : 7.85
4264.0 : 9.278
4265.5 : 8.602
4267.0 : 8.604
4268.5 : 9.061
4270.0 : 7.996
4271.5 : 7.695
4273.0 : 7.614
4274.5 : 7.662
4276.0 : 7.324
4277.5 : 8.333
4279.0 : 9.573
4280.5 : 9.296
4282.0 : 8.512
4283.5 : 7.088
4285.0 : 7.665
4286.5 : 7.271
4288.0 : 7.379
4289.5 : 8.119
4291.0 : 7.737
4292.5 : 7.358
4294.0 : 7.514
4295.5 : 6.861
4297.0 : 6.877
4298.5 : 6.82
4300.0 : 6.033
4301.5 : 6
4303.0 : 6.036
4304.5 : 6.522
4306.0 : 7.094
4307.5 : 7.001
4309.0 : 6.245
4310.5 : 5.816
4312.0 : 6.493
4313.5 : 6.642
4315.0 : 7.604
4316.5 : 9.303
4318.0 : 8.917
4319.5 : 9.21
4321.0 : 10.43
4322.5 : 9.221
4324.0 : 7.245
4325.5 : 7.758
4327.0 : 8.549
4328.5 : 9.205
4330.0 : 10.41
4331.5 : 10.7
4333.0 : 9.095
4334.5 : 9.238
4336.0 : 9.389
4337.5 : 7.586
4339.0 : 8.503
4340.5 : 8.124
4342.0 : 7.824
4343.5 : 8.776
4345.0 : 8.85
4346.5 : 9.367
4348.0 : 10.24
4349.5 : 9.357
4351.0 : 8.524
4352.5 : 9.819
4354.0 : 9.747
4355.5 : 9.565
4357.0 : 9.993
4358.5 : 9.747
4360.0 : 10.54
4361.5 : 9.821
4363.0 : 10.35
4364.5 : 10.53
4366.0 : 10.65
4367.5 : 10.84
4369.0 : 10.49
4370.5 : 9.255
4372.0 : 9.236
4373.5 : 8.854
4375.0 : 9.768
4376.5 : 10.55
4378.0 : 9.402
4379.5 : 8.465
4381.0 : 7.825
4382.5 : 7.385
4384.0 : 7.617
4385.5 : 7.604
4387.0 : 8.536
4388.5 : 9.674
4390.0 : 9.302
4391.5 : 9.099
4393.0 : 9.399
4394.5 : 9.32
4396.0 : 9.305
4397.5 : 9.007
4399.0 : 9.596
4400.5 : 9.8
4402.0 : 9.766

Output 0.03 mag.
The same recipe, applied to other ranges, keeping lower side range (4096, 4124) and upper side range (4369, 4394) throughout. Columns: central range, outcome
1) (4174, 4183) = 0.13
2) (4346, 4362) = -0.10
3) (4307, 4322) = 0.11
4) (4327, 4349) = -0.04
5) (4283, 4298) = 0.16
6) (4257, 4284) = 0.03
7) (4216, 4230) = 0.09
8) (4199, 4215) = 0.04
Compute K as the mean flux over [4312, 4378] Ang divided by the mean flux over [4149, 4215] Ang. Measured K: 1.18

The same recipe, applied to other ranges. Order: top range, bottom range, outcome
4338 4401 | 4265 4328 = 1.21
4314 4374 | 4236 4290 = 1.09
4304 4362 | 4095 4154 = 1.08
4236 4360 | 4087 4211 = 1.05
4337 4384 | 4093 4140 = 1.17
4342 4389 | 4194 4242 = 1.16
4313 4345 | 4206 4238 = 1.10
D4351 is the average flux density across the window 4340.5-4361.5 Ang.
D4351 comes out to 9.38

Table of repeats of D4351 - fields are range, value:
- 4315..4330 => 8.88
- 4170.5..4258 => 8.14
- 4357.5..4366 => 10.2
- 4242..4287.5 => 8.52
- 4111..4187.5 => 7.99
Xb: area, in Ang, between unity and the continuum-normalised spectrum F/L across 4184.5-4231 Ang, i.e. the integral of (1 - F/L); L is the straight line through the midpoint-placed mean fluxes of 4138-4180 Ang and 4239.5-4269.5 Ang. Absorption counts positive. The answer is 3.30 Ang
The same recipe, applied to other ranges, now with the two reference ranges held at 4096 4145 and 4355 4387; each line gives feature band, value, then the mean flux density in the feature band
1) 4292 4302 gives 2.5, 6.79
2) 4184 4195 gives 0.5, 7.98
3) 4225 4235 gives 0.6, 8.11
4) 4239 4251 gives -1.0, 9.39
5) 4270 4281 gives 0.9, 8.17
